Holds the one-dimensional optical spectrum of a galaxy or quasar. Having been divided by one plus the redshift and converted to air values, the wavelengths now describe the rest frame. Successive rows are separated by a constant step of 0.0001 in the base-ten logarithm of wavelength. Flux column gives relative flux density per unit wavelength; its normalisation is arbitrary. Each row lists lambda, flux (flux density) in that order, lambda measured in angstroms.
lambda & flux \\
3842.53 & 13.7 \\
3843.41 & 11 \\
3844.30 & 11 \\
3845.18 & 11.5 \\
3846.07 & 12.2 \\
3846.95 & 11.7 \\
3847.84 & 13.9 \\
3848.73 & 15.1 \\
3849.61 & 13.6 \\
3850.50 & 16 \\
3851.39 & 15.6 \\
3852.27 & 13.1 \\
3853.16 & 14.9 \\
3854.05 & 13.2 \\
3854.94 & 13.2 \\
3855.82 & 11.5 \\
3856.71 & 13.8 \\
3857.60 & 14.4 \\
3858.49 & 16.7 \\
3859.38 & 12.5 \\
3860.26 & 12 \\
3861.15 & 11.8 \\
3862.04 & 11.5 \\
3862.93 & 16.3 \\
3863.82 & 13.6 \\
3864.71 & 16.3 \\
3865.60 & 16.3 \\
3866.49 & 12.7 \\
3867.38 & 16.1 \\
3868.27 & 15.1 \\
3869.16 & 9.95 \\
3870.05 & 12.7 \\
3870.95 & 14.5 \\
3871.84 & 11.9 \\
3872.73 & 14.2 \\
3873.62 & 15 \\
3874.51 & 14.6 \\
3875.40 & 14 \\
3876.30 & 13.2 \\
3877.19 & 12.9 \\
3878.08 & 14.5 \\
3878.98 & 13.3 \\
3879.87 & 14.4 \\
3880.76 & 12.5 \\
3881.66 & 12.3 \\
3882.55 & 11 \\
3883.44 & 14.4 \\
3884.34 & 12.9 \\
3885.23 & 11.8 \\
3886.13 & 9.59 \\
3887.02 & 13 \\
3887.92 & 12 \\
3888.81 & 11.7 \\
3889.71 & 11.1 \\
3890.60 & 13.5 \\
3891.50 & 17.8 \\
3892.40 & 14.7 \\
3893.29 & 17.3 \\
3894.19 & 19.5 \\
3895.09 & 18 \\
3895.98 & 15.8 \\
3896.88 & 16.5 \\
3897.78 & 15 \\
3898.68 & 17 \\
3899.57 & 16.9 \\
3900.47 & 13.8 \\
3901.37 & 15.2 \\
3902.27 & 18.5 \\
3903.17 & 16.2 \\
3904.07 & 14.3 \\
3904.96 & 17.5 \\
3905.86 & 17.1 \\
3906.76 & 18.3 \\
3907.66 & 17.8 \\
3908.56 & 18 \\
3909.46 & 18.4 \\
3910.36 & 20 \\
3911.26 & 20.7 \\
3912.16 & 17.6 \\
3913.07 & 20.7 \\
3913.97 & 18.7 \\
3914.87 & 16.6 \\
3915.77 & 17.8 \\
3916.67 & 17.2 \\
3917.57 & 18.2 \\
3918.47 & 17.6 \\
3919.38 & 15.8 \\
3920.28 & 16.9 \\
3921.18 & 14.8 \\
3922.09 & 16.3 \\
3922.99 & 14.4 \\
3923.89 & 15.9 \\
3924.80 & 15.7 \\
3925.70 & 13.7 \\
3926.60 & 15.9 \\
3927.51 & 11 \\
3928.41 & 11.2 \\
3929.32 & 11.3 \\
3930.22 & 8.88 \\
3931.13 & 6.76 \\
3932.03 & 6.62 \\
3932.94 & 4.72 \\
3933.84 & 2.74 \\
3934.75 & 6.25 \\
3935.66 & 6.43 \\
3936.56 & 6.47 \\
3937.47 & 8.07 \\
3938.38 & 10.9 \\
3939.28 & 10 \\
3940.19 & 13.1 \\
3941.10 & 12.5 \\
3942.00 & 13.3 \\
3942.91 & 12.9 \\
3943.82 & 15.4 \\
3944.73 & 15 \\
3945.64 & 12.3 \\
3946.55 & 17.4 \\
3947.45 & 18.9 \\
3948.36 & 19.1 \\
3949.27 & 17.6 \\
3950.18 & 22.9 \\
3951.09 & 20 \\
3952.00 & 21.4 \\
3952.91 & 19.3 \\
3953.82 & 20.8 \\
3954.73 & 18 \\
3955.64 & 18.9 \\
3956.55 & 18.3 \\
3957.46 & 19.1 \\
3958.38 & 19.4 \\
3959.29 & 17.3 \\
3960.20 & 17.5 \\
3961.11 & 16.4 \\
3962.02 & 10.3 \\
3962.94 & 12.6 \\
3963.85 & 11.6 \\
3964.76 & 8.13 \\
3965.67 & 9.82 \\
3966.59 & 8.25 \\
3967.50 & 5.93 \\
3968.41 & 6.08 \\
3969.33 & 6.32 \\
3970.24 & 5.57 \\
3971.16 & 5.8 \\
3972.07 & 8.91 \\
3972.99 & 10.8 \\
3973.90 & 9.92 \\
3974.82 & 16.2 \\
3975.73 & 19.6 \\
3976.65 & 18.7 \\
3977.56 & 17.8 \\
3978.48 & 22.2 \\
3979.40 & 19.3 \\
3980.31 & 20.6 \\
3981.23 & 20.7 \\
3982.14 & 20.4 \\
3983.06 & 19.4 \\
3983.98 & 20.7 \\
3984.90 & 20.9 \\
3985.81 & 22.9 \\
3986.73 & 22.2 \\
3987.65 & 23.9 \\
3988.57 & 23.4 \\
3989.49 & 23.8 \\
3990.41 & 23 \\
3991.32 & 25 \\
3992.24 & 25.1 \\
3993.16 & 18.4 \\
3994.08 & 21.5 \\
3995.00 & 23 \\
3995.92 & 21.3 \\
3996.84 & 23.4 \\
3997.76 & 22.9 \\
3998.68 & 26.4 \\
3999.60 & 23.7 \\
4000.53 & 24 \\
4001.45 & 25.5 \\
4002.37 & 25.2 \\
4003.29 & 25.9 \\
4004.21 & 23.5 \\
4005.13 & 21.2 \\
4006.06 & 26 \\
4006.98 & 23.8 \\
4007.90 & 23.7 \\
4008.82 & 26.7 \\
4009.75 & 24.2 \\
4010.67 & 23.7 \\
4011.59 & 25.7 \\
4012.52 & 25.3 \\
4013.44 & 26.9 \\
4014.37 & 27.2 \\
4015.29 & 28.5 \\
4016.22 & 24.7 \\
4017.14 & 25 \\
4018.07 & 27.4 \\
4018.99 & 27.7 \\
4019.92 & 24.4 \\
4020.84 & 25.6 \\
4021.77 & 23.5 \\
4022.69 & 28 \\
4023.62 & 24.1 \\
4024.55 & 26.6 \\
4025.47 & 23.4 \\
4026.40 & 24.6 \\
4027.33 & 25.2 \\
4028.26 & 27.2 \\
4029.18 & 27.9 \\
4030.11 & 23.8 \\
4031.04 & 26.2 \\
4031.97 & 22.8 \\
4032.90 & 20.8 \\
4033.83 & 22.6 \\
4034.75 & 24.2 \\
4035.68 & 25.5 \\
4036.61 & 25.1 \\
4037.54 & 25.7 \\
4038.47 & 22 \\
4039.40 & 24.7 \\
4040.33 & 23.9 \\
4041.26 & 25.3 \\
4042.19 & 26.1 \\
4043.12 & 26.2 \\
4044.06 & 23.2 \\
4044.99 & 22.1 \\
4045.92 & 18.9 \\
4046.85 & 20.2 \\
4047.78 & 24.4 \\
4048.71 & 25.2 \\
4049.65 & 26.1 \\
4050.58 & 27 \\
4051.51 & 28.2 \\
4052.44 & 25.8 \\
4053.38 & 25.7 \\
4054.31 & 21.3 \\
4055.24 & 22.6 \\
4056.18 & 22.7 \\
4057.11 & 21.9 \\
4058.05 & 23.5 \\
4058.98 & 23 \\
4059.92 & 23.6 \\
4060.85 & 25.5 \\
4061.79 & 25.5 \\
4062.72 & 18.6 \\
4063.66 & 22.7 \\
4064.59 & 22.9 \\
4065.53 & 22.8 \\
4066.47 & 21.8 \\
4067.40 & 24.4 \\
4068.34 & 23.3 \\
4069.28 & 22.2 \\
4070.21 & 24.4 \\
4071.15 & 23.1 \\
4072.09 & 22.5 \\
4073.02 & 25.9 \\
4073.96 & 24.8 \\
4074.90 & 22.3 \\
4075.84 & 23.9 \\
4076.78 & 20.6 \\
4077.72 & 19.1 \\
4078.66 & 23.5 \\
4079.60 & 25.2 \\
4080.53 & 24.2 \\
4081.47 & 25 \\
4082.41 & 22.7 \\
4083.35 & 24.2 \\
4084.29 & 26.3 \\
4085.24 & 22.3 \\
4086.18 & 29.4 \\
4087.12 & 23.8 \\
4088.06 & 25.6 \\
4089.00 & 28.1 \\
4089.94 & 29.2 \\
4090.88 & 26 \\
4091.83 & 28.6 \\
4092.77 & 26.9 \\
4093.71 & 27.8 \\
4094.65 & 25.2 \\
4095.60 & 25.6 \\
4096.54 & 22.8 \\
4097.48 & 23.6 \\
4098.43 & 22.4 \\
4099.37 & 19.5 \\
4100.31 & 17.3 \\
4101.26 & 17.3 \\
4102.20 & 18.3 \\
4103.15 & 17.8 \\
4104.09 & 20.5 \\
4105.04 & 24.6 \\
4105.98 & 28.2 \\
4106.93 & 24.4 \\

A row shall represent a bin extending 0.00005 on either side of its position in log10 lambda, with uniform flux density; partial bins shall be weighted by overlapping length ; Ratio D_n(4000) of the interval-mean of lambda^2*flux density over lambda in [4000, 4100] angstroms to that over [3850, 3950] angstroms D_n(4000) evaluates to 1.86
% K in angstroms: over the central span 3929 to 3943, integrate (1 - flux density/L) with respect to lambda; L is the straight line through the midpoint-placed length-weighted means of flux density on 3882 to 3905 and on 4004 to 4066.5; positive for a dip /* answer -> 7.1 angstroms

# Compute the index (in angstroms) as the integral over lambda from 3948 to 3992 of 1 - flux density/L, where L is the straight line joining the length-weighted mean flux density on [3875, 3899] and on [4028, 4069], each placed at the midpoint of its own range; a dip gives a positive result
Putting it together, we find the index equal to 5.3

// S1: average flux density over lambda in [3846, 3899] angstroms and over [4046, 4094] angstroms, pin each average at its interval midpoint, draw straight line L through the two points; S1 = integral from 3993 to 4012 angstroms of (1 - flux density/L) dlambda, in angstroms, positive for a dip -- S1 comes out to -2.9 angstroms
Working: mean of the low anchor 13.9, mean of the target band 23.9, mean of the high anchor 24.2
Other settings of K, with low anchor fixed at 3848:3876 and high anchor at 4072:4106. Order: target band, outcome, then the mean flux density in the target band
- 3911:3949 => 7.59 angstroms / 13.4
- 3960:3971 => 5.26 angstroms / 9.58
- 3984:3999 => -2.53 angstroms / 22.9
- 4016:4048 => -4.91 angstroms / 24.5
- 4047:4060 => -1.20 angstroms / 24.3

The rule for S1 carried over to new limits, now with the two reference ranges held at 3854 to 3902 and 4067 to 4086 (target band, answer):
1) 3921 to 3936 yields 5.2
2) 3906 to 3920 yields -2.2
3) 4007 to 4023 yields -3.9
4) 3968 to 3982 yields 3.5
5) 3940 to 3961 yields 0.1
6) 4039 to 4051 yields -1.1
